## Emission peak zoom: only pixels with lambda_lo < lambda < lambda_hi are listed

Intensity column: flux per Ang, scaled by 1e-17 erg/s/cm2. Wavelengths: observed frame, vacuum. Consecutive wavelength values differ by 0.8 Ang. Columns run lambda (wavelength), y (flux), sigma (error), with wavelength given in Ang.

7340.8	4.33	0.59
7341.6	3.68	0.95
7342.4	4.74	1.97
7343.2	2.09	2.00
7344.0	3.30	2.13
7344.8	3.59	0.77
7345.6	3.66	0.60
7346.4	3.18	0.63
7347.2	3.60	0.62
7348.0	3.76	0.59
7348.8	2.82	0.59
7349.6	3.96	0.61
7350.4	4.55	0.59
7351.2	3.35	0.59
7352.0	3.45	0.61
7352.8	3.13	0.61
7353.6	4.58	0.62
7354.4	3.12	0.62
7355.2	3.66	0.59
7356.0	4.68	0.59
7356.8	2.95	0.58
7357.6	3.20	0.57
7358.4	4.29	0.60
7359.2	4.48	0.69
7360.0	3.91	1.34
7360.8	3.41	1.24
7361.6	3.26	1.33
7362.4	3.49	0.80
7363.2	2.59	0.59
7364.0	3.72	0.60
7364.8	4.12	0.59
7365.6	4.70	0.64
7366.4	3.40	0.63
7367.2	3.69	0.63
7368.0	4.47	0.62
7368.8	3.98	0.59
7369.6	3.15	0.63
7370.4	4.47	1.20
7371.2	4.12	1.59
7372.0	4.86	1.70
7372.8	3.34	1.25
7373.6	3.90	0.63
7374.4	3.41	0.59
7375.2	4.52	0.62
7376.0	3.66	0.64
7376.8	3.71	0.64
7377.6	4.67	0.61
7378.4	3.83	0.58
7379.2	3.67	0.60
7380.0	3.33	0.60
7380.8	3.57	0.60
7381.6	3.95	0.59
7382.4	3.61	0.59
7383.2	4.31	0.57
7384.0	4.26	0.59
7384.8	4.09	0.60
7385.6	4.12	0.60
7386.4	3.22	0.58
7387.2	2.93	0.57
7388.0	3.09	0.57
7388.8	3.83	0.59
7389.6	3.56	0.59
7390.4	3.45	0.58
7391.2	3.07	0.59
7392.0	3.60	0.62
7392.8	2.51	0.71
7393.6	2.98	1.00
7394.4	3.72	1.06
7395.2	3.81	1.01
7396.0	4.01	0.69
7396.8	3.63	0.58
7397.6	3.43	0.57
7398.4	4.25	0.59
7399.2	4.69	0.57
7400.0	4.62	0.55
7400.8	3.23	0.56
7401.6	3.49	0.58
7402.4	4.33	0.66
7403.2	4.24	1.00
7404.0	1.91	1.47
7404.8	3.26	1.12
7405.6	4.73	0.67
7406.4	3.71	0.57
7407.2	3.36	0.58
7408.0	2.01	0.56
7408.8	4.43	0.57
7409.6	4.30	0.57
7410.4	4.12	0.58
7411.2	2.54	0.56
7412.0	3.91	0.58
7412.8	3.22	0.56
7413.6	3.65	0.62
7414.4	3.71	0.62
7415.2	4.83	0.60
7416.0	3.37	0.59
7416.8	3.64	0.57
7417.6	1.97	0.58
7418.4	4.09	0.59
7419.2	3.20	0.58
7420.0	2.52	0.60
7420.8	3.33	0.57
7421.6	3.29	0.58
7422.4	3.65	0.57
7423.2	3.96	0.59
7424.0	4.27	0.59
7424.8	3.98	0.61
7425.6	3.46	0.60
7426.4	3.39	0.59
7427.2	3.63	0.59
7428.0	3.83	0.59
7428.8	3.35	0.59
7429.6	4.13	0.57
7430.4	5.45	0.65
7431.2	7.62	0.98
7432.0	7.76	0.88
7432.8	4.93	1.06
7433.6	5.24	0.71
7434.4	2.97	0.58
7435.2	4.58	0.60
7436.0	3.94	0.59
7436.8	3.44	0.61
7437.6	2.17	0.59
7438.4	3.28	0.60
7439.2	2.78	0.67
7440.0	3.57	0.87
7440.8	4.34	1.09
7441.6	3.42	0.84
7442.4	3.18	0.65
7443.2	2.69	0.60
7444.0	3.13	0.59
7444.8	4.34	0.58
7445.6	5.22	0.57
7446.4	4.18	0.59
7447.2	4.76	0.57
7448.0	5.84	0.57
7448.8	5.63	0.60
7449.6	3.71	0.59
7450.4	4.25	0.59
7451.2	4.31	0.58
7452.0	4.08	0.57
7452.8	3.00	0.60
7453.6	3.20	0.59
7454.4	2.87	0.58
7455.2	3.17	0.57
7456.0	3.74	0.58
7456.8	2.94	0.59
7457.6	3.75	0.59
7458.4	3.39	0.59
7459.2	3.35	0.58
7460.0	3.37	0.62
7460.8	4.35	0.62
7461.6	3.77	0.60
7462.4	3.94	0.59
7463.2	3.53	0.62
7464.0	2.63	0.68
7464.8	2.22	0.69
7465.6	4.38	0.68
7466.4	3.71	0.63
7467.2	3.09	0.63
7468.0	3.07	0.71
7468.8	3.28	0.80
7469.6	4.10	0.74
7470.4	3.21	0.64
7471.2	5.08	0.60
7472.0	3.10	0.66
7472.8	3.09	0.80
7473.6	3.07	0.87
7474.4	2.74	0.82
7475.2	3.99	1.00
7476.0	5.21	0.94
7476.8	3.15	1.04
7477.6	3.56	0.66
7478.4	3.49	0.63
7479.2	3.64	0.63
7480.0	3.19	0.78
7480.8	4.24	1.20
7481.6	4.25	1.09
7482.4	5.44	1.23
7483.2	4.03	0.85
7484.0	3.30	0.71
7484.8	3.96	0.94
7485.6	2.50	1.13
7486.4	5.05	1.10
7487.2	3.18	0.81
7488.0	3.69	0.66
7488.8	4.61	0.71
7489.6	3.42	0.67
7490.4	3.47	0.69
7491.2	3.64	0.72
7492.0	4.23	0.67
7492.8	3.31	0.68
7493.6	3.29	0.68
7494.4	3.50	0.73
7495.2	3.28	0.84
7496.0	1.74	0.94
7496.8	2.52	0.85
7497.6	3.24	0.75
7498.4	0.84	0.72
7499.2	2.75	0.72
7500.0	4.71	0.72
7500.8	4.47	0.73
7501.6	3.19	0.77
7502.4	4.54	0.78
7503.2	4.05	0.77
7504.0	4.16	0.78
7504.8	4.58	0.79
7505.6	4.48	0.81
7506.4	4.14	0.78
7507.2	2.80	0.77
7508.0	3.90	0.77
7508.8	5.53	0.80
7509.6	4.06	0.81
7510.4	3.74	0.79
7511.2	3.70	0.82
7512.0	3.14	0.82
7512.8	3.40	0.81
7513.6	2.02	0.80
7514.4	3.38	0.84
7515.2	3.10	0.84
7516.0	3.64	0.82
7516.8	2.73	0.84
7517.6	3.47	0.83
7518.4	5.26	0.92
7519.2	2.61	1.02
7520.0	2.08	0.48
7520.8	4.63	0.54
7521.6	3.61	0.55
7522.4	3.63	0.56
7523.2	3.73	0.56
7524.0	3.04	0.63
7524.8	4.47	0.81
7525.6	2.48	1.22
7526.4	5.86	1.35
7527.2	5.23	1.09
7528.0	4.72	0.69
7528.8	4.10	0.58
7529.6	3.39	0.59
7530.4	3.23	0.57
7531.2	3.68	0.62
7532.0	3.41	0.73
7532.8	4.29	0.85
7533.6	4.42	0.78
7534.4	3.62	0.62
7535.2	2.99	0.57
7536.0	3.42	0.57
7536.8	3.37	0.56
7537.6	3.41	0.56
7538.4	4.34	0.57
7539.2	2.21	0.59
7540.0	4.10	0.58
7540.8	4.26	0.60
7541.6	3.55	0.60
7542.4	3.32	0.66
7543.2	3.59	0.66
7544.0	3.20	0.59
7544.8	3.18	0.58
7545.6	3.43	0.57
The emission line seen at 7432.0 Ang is [S II] 6716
